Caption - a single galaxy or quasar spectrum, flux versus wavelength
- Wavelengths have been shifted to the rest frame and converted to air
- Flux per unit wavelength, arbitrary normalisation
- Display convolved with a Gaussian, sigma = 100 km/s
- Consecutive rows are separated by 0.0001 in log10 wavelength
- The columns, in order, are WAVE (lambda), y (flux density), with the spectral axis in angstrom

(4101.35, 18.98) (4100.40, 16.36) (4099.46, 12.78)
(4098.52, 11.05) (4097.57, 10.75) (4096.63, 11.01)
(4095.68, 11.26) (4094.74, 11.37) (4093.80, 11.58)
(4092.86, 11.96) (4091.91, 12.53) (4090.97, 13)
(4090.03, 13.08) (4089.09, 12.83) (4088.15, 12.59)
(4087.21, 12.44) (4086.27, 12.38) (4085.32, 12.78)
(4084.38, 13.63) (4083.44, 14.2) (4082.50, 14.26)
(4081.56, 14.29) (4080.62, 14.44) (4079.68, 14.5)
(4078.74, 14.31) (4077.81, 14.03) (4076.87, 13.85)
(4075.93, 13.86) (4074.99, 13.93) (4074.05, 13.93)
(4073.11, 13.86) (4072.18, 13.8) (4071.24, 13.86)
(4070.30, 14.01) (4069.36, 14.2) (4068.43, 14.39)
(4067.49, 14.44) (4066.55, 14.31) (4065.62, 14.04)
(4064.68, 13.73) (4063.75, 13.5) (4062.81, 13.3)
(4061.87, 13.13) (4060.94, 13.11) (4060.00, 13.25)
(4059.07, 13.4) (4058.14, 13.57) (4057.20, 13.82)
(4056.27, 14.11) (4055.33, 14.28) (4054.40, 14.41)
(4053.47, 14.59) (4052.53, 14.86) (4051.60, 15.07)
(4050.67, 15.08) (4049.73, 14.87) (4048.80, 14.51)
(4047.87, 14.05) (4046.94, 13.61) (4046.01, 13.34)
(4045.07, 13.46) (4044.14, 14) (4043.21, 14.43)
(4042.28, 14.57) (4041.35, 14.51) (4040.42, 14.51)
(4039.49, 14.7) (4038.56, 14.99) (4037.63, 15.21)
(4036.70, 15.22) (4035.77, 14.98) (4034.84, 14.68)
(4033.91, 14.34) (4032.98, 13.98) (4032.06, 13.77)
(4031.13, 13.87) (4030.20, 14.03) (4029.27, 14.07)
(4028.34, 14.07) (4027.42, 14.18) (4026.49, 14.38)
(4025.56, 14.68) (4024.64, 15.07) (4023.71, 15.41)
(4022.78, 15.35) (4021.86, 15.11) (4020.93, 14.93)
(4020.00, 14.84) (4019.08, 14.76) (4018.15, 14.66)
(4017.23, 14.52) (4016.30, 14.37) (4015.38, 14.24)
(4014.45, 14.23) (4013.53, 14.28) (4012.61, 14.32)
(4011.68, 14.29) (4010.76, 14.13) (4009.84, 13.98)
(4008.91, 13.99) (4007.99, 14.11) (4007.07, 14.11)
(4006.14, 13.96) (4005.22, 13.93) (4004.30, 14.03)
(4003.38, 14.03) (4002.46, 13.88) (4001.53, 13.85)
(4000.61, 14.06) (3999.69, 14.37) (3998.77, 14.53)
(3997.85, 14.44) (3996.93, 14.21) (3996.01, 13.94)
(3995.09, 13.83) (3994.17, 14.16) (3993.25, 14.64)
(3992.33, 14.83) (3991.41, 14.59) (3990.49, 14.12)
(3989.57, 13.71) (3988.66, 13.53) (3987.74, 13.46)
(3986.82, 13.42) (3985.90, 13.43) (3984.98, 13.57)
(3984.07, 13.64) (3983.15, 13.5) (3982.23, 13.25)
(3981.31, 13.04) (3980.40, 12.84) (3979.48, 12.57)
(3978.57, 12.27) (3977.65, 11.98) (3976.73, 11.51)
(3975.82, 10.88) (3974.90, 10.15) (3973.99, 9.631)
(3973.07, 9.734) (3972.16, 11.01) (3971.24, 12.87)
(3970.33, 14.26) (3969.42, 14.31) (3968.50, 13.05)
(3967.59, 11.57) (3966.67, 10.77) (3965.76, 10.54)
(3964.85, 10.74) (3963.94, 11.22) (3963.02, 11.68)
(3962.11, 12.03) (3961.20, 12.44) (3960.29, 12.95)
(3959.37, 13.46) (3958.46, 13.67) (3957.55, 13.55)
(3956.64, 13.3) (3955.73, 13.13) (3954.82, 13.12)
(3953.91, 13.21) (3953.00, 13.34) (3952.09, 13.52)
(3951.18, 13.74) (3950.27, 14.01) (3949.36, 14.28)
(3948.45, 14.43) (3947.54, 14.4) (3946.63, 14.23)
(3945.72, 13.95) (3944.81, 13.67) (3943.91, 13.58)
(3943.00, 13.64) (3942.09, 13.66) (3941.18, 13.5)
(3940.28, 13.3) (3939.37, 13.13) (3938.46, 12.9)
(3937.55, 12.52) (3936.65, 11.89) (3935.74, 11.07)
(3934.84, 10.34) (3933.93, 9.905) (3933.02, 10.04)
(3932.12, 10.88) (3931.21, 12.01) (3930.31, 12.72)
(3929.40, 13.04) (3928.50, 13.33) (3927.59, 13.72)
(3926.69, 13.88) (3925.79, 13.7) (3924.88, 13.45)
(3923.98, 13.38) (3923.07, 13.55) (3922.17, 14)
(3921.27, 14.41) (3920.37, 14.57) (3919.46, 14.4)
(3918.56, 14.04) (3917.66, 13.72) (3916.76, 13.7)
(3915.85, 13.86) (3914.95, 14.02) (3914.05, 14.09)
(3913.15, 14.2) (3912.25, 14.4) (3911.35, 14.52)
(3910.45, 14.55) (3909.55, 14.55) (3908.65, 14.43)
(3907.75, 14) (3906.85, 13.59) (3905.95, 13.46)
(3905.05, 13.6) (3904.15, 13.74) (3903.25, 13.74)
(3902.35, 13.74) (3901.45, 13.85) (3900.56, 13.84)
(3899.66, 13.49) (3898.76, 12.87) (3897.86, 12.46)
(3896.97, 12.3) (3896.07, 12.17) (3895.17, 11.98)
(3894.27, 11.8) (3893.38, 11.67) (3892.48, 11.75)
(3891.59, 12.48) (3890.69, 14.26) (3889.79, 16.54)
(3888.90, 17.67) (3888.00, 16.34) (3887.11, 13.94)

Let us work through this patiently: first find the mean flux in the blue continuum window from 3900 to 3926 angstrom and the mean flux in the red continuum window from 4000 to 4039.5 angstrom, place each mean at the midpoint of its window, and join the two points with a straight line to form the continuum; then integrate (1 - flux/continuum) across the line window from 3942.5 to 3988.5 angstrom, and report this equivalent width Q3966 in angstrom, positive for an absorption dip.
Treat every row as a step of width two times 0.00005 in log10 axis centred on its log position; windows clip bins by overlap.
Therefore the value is 4.56 angstrom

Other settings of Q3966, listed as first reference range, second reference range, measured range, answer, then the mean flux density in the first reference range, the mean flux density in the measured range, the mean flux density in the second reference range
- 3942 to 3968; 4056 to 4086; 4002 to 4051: -3.1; 13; 14.4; 13.9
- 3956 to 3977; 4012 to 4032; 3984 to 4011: -1.3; 12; 14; 14.5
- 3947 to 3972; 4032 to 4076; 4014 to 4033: -1.0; 12.9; 14.5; 14.2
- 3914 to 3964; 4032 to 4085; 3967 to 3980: 1.6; 13.2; 11.8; 14.2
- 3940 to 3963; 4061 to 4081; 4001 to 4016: -0.4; 13.5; 14.1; 14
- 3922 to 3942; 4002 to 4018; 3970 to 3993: 1.5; 12.6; 12.7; 14.2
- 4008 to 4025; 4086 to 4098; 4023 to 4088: -4.2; 14.6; 14.1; 12.1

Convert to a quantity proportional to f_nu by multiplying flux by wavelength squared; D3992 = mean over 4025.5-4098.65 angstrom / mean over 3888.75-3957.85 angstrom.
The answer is 1.10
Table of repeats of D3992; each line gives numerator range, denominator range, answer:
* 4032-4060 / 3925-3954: 1.17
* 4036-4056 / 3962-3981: 1.28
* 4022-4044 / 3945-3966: 1.16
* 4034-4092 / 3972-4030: 1.05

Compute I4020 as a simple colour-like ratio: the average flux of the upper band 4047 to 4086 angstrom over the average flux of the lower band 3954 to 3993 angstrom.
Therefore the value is 1.11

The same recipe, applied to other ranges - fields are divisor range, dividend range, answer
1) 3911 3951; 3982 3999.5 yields 1.05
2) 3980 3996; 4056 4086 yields 1.01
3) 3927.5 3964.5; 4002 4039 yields 1.12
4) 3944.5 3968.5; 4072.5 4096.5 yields 1.02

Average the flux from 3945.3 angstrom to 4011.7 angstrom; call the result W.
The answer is 13.2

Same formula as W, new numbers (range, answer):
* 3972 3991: 12.5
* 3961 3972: 12.1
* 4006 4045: 14.5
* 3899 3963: 13.4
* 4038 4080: 14.1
